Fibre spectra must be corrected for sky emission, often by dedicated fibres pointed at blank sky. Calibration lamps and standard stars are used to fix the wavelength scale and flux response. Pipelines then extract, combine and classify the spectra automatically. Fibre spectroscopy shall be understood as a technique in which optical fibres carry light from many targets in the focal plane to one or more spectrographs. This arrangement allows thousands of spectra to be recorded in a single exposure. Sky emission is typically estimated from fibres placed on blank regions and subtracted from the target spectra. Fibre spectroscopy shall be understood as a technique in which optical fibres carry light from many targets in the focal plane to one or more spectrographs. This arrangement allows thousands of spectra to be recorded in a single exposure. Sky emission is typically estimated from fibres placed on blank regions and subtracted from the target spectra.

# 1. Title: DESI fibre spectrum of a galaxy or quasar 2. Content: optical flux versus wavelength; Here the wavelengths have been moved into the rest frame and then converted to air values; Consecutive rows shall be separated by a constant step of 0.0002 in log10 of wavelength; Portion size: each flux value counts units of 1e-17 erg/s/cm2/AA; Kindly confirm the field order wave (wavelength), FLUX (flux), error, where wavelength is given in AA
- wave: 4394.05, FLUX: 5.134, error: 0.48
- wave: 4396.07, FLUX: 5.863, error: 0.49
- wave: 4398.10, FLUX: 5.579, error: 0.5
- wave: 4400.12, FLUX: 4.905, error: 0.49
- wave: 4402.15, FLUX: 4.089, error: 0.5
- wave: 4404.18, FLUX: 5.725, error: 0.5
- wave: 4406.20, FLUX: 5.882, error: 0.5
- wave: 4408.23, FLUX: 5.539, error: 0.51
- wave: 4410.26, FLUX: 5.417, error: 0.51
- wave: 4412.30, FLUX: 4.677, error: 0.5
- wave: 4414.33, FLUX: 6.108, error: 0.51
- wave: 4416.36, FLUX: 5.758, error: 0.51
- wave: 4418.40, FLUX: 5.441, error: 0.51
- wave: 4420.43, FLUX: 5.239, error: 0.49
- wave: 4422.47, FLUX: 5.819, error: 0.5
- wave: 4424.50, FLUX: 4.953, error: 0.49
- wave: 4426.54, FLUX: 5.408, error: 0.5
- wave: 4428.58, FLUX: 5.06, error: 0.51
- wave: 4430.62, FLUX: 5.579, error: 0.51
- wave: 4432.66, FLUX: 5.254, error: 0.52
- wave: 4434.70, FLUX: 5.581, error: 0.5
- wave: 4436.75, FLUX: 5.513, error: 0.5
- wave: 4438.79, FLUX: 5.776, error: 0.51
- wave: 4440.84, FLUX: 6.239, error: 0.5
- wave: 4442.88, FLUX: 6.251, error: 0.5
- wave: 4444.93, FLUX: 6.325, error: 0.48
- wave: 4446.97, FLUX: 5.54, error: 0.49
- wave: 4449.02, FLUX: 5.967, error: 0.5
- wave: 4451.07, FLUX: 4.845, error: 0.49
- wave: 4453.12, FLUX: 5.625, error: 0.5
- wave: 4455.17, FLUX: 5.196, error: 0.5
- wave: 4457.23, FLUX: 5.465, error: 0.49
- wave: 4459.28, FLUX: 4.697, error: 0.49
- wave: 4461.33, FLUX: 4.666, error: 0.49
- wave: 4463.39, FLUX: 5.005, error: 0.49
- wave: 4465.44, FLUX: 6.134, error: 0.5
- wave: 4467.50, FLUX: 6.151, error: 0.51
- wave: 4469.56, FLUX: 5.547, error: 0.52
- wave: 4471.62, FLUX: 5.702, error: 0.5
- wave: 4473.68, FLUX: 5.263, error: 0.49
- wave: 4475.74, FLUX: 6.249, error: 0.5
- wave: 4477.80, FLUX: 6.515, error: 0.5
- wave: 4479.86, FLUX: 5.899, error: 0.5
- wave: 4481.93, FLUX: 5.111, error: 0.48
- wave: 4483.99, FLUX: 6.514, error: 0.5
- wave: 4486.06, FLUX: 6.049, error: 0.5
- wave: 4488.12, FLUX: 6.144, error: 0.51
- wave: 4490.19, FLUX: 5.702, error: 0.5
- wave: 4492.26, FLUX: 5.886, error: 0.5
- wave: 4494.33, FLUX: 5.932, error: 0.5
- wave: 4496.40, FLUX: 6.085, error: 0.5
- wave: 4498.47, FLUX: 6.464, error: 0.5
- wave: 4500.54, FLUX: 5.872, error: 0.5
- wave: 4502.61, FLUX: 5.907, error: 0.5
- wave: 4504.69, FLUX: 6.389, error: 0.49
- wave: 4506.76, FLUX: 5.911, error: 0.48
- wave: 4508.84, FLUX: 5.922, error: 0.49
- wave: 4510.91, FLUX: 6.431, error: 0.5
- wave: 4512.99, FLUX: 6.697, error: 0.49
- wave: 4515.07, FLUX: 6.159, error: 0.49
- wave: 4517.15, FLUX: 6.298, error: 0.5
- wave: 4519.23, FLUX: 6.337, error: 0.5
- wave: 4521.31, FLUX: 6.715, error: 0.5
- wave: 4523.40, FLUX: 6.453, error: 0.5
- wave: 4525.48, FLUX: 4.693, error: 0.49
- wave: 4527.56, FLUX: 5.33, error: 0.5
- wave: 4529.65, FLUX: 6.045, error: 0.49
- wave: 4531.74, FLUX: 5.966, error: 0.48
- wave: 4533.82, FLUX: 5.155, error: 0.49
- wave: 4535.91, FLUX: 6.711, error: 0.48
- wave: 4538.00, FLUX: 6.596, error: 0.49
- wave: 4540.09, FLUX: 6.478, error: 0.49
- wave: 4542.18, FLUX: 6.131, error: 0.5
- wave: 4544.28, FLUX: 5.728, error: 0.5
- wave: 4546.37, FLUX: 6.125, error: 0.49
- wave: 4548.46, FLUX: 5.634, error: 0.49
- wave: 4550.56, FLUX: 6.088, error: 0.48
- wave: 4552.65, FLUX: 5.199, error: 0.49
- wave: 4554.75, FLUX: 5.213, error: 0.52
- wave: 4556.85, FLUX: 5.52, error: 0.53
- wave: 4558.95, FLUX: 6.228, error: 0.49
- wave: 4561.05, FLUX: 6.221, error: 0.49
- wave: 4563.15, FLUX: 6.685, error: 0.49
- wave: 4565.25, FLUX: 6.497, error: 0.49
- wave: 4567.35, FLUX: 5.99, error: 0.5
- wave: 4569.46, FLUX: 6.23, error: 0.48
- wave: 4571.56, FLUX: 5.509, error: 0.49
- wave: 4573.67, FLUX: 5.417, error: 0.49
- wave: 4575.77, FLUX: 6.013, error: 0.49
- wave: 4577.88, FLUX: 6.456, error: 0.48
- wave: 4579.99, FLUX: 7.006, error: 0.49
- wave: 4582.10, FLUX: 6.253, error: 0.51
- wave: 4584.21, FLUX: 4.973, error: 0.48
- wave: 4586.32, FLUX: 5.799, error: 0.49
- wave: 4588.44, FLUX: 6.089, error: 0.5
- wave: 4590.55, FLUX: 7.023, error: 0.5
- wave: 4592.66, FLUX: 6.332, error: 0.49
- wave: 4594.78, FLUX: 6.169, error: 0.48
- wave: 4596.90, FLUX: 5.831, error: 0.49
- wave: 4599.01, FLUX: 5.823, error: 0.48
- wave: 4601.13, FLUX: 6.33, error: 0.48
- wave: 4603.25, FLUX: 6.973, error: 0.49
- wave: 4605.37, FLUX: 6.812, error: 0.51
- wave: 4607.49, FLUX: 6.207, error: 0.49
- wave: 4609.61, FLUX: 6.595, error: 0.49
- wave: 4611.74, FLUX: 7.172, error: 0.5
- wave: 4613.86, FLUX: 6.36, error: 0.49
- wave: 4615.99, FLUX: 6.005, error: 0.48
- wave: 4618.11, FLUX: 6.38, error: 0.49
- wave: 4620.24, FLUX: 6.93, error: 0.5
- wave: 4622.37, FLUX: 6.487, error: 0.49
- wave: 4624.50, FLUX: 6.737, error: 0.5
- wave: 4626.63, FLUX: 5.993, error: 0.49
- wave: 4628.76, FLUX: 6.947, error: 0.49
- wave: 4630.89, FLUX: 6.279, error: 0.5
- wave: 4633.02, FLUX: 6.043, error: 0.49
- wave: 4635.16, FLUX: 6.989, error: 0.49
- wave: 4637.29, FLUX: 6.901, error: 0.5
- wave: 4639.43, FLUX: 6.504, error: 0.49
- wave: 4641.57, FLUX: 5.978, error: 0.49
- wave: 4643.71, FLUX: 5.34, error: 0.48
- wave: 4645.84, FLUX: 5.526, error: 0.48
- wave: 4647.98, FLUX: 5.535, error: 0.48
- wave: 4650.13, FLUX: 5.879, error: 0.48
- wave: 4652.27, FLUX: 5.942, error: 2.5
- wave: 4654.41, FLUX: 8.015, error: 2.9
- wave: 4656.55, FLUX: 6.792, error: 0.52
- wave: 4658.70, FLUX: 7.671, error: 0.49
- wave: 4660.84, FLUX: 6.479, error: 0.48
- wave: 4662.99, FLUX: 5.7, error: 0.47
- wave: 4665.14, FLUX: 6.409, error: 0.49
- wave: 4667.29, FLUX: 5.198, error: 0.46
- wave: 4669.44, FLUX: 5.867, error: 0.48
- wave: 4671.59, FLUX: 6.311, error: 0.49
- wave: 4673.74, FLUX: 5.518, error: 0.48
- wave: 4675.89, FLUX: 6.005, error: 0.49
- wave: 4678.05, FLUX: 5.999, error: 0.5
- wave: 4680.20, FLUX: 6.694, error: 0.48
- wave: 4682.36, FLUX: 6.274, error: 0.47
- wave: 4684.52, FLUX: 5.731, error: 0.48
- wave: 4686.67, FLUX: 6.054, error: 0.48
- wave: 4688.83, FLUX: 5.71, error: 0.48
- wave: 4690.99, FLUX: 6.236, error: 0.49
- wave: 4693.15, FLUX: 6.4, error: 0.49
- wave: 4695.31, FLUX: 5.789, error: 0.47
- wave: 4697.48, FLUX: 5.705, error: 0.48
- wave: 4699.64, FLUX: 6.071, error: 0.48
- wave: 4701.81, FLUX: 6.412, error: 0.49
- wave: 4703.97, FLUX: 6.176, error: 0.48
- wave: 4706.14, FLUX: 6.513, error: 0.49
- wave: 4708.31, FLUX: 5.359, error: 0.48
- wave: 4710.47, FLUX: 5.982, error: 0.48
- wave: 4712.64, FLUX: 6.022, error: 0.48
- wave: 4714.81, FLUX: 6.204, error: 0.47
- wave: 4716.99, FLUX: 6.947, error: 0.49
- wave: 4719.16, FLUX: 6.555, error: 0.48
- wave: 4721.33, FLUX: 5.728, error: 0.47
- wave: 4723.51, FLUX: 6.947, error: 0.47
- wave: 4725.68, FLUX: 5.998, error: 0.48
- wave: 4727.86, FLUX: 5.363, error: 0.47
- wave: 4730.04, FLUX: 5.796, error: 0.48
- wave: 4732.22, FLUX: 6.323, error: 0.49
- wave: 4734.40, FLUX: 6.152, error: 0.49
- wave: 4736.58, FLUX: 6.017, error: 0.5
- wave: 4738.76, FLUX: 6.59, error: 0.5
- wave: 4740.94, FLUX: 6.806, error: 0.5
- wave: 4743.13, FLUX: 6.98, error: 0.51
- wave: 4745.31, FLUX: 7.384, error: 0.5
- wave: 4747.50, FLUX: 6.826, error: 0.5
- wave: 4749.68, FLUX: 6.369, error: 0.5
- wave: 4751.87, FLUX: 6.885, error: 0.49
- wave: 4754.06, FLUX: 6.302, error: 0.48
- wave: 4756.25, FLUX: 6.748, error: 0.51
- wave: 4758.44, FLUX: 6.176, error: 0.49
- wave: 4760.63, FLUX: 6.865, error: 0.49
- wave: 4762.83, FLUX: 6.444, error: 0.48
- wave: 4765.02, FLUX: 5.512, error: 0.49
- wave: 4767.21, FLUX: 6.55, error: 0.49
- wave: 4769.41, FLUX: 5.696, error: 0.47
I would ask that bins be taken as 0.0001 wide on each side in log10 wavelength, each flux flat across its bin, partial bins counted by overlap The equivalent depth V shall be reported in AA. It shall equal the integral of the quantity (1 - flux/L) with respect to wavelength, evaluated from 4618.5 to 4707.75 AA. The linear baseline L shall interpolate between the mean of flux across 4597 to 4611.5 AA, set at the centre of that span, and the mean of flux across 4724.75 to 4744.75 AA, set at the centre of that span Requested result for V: 1.9 AA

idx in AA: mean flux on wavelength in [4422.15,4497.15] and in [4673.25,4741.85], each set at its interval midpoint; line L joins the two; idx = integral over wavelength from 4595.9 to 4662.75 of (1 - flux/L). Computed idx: -4.94 AA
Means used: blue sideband 5.66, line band 6.43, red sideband 6.13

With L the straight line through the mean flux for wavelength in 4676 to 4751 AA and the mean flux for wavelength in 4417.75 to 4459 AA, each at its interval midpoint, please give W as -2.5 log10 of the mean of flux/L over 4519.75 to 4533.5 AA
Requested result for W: -0.016 mag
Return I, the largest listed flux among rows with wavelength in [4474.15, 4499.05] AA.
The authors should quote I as 6.515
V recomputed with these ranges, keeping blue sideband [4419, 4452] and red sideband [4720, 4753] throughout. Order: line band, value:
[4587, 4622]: -2.22 AA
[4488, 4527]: -2.10 AA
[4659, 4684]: 0.60 AA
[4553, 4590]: -0.28 AA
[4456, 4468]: 0.73 AA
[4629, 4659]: -1.02 AA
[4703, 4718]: 0.41 AA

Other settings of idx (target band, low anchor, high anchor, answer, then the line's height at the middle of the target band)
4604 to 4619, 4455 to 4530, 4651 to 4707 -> -1.0 AA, 6.1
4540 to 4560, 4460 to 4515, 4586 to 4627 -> 1.2 AA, 6.19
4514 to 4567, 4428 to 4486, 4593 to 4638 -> 0.6 AA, 6.08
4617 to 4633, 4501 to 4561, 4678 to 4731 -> -1.2 AA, 6.06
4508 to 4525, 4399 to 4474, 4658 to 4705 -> -1.9 AA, 5.68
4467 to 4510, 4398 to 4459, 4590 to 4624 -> -1.1 AA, 5.81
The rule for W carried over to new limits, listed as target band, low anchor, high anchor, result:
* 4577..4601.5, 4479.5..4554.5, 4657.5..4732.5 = -0.02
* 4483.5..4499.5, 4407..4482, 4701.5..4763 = -0.07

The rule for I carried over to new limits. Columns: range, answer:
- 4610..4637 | 7.172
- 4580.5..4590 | 6.253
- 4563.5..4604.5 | 7.023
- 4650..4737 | 8.015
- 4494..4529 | 6.715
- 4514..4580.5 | 7.006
